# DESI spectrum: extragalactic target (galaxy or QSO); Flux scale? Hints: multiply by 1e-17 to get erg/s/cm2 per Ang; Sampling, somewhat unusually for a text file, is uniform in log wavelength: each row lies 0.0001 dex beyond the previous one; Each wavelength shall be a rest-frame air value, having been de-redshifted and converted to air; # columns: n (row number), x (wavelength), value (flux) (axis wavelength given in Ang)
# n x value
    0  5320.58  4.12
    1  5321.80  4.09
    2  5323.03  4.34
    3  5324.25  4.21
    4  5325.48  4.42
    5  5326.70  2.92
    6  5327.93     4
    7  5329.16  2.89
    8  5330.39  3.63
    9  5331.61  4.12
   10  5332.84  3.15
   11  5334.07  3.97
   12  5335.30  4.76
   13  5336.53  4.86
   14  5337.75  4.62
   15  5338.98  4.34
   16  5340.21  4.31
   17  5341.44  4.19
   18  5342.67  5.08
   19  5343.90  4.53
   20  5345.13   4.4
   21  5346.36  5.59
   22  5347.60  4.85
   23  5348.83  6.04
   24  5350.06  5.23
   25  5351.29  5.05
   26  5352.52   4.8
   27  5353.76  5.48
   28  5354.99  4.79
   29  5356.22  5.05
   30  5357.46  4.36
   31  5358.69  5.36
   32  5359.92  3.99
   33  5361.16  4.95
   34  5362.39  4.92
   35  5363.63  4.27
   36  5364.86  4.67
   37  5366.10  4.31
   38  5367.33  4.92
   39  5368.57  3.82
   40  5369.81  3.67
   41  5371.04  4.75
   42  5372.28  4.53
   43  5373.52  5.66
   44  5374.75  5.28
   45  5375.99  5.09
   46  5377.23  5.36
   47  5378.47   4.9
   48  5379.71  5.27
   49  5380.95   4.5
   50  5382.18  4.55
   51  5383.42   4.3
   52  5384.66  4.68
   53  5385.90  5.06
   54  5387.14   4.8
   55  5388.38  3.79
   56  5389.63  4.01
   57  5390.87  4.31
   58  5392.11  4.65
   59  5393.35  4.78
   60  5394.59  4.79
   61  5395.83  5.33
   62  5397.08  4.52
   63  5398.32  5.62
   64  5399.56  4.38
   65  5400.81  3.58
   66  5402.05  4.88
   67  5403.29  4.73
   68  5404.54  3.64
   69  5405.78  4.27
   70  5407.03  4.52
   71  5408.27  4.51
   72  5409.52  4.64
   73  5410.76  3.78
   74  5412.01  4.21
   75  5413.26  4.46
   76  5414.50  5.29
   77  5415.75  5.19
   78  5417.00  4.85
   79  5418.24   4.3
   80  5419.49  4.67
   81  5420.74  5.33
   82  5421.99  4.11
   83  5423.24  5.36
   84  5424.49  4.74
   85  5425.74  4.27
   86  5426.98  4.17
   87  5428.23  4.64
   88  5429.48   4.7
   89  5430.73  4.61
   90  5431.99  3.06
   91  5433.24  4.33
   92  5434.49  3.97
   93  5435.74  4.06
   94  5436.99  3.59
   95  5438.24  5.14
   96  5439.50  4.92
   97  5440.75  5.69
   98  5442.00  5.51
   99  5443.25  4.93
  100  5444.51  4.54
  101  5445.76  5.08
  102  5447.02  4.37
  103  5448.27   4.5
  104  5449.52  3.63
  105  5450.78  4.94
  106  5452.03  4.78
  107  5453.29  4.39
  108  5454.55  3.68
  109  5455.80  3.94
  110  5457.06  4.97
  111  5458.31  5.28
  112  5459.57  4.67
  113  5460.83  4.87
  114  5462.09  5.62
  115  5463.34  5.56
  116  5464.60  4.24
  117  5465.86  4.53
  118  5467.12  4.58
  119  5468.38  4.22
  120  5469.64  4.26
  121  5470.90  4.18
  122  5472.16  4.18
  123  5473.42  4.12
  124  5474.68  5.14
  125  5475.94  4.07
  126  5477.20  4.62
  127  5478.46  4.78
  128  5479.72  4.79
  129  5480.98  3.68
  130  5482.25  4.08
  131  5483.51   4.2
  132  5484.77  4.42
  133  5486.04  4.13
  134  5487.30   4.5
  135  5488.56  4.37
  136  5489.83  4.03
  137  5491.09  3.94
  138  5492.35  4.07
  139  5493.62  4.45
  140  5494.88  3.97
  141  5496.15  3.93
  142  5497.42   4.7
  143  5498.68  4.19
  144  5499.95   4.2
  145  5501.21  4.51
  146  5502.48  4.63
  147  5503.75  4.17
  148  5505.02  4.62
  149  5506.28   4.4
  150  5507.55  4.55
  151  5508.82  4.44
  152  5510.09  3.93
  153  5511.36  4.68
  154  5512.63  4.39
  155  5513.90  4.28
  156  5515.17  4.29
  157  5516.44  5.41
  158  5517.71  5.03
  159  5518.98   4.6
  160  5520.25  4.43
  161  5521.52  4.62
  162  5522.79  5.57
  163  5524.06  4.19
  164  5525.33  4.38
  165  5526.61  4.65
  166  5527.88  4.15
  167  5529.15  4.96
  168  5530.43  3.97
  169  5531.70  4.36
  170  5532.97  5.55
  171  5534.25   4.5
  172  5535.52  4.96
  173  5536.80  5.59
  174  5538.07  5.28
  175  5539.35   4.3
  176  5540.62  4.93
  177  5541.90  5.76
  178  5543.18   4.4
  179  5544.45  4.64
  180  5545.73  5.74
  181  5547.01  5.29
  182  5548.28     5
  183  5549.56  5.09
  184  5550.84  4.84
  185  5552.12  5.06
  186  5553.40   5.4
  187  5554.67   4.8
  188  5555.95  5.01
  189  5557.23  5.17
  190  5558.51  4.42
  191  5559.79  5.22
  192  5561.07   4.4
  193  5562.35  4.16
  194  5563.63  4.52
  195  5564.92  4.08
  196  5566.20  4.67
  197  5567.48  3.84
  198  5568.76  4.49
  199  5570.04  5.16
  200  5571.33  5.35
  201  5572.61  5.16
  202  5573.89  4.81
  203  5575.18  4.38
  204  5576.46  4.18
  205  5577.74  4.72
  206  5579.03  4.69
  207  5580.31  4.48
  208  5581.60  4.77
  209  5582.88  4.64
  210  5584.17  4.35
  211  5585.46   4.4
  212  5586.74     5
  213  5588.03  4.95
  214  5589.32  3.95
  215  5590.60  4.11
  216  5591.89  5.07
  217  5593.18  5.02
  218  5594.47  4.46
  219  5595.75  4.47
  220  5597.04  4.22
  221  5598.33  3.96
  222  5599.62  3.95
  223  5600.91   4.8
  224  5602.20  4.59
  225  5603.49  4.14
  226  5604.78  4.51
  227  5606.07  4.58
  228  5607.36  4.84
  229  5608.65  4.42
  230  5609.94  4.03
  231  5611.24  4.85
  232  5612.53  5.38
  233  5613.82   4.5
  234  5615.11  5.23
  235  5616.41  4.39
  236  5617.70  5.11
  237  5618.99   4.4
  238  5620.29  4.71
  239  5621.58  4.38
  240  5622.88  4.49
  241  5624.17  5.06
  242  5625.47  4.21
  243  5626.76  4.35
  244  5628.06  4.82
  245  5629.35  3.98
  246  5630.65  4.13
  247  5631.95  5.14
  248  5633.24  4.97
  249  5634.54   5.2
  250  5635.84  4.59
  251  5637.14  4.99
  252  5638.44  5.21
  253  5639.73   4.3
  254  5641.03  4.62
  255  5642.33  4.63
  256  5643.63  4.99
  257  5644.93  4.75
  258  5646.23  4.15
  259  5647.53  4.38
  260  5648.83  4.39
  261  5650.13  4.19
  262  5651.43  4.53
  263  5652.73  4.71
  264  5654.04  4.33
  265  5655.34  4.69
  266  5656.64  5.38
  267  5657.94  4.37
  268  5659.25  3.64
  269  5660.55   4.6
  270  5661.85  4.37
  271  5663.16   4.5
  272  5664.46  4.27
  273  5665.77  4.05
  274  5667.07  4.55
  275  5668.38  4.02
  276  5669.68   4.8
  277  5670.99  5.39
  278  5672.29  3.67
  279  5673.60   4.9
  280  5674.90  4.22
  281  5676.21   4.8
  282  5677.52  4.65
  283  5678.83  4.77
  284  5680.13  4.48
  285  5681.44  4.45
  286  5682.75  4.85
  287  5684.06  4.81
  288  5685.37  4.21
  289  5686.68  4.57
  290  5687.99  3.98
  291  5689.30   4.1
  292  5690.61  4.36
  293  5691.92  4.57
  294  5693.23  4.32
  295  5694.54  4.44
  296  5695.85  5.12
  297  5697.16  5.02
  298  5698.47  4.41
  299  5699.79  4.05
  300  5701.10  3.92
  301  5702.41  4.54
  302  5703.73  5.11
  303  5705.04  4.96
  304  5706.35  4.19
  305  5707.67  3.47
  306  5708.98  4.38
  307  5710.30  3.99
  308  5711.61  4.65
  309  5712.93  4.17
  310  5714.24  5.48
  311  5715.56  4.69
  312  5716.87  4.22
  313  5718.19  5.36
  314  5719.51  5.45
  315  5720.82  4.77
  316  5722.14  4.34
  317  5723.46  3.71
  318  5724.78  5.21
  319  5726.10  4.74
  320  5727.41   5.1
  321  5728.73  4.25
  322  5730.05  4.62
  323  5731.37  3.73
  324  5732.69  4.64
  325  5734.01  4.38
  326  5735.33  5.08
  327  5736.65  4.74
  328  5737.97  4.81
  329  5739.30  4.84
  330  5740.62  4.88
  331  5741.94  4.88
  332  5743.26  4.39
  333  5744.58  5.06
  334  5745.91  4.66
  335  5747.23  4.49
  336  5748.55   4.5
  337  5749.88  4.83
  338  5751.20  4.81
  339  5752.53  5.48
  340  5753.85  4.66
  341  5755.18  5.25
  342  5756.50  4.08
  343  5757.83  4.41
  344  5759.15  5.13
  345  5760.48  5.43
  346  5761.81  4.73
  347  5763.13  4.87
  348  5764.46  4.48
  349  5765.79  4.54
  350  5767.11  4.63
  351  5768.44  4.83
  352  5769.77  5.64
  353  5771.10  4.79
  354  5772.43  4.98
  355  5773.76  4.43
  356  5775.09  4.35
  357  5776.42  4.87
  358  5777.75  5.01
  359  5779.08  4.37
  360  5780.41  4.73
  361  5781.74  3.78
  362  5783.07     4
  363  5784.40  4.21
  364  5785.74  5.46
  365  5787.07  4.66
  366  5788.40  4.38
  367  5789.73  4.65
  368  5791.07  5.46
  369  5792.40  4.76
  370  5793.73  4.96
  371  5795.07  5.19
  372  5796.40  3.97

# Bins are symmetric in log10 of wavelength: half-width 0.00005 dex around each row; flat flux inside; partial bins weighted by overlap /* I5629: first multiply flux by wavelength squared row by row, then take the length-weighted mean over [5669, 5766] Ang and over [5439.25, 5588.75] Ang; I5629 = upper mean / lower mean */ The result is 1.1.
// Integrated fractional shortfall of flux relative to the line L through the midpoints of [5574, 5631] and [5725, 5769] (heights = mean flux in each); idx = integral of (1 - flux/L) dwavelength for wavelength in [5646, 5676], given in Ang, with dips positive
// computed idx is 1.1 Ang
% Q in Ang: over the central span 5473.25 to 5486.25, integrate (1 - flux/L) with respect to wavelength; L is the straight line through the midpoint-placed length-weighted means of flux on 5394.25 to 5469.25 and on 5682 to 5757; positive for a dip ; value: 0.6 Ang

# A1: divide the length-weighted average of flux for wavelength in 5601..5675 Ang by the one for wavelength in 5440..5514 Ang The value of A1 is 1.0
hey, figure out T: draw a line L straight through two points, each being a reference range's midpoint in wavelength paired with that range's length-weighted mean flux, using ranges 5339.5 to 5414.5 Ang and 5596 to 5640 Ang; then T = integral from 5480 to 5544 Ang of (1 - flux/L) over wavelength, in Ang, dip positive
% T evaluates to 1.8 Ang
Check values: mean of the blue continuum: 4.68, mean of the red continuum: 4.6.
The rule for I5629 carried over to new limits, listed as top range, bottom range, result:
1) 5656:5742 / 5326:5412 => 1.12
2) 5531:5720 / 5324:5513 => 1.10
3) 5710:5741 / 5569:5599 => 1.06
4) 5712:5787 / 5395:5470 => 1.15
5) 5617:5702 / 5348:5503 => 1.08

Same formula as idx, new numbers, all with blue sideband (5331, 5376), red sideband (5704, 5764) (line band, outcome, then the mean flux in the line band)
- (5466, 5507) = 3.2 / 4.32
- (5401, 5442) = 1.4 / 4.53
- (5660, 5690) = 1.3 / 4.48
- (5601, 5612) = 0.4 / 4.52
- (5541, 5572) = -1.1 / 4.85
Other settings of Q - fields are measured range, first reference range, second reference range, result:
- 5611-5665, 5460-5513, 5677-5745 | -1.2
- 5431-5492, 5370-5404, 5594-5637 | 2.6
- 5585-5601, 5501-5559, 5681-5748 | 0.7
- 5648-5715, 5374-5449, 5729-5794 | 3.1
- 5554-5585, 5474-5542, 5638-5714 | -1.0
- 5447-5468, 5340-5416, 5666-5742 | 0.2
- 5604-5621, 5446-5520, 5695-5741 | -0.6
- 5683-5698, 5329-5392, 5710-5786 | 0.6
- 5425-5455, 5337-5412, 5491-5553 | 1.2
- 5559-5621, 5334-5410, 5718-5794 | 1.7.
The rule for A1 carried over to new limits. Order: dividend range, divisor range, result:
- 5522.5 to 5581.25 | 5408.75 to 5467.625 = 1.04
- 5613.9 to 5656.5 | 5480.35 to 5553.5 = 1.01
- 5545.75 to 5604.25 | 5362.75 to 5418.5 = 1.01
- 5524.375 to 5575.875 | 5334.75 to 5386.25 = 1.00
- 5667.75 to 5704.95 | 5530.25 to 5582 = 0.94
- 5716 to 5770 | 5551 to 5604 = 1.03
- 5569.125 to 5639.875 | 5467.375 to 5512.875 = 1.07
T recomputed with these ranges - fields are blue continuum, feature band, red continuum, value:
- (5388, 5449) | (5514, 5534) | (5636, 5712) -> -0.57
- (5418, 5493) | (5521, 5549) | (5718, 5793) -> -1.82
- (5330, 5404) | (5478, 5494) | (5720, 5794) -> 1.46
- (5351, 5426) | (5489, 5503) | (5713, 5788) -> 1.33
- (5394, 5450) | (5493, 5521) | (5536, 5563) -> 2.28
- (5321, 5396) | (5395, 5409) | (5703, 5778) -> 0.13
